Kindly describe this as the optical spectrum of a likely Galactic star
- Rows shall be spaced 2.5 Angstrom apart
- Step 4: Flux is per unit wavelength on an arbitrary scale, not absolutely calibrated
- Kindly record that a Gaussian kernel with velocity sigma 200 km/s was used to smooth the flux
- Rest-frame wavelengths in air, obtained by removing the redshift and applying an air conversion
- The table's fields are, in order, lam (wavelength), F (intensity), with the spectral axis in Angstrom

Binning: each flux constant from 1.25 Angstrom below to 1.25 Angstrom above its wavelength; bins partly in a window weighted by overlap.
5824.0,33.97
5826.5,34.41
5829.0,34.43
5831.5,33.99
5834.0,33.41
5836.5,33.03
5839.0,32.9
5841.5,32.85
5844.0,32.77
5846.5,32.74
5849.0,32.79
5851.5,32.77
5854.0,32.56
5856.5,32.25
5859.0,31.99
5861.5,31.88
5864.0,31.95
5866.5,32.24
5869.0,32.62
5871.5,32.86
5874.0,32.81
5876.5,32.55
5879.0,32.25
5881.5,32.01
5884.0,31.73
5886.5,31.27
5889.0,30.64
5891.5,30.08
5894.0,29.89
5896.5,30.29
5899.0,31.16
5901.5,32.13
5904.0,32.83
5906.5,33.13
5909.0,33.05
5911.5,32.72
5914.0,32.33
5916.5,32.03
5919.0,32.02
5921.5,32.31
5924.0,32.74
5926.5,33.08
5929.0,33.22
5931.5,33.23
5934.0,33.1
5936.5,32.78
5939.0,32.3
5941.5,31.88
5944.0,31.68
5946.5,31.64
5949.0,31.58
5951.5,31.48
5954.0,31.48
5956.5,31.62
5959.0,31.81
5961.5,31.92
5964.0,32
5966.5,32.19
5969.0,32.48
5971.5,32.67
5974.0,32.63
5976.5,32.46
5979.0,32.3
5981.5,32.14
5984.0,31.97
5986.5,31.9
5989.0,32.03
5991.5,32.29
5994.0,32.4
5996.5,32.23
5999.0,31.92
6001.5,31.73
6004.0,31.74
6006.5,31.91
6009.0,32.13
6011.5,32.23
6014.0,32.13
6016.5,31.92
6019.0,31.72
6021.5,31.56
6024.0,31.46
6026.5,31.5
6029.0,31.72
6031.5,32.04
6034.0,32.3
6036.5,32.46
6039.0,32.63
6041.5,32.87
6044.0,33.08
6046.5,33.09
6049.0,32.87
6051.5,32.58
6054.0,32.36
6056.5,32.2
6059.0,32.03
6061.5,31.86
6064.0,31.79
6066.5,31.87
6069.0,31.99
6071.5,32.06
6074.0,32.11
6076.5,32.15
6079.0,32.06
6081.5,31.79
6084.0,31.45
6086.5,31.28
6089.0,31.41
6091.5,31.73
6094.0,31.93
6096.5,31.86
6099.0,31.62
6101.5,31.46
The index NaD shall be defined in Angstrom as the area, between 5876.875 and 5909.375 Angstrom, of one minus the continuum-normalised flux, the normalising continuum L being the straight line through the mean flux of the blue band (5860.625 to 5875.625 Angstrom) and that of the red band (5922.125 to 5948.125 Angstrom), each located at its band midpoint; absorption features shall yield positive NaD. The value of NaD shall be 0.90 Angstrom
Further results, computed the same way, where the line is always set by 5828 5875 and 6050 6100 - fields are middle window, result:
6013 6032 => 0.2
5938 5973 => 0.5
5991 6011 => 0.1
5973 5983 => 0.0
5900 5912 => -0.1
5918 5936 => -0.2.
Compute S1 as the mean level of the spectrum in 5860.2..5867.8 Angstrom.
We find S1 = 32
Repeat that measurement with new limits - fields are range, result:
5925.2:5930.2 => 33.1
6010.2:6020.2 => 32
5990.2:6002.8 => 32.1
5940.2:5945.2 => 31.8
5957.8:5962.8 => 31.9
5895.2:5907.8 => 31.9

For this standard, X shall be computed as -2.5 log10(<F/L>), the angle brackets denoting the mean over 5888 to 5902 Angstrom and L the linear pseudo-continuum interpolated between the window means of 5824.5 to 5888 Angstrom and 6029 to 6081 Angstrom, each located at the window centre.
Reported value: 0.07 mag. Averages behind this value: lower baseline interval 32.7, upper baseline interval 32.3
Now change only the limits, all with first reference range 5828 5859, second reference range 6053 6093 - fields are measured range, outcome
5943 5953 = 0.030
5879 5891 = 0.046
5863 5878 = 0.012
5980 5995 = 0.006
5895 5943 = 0.007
